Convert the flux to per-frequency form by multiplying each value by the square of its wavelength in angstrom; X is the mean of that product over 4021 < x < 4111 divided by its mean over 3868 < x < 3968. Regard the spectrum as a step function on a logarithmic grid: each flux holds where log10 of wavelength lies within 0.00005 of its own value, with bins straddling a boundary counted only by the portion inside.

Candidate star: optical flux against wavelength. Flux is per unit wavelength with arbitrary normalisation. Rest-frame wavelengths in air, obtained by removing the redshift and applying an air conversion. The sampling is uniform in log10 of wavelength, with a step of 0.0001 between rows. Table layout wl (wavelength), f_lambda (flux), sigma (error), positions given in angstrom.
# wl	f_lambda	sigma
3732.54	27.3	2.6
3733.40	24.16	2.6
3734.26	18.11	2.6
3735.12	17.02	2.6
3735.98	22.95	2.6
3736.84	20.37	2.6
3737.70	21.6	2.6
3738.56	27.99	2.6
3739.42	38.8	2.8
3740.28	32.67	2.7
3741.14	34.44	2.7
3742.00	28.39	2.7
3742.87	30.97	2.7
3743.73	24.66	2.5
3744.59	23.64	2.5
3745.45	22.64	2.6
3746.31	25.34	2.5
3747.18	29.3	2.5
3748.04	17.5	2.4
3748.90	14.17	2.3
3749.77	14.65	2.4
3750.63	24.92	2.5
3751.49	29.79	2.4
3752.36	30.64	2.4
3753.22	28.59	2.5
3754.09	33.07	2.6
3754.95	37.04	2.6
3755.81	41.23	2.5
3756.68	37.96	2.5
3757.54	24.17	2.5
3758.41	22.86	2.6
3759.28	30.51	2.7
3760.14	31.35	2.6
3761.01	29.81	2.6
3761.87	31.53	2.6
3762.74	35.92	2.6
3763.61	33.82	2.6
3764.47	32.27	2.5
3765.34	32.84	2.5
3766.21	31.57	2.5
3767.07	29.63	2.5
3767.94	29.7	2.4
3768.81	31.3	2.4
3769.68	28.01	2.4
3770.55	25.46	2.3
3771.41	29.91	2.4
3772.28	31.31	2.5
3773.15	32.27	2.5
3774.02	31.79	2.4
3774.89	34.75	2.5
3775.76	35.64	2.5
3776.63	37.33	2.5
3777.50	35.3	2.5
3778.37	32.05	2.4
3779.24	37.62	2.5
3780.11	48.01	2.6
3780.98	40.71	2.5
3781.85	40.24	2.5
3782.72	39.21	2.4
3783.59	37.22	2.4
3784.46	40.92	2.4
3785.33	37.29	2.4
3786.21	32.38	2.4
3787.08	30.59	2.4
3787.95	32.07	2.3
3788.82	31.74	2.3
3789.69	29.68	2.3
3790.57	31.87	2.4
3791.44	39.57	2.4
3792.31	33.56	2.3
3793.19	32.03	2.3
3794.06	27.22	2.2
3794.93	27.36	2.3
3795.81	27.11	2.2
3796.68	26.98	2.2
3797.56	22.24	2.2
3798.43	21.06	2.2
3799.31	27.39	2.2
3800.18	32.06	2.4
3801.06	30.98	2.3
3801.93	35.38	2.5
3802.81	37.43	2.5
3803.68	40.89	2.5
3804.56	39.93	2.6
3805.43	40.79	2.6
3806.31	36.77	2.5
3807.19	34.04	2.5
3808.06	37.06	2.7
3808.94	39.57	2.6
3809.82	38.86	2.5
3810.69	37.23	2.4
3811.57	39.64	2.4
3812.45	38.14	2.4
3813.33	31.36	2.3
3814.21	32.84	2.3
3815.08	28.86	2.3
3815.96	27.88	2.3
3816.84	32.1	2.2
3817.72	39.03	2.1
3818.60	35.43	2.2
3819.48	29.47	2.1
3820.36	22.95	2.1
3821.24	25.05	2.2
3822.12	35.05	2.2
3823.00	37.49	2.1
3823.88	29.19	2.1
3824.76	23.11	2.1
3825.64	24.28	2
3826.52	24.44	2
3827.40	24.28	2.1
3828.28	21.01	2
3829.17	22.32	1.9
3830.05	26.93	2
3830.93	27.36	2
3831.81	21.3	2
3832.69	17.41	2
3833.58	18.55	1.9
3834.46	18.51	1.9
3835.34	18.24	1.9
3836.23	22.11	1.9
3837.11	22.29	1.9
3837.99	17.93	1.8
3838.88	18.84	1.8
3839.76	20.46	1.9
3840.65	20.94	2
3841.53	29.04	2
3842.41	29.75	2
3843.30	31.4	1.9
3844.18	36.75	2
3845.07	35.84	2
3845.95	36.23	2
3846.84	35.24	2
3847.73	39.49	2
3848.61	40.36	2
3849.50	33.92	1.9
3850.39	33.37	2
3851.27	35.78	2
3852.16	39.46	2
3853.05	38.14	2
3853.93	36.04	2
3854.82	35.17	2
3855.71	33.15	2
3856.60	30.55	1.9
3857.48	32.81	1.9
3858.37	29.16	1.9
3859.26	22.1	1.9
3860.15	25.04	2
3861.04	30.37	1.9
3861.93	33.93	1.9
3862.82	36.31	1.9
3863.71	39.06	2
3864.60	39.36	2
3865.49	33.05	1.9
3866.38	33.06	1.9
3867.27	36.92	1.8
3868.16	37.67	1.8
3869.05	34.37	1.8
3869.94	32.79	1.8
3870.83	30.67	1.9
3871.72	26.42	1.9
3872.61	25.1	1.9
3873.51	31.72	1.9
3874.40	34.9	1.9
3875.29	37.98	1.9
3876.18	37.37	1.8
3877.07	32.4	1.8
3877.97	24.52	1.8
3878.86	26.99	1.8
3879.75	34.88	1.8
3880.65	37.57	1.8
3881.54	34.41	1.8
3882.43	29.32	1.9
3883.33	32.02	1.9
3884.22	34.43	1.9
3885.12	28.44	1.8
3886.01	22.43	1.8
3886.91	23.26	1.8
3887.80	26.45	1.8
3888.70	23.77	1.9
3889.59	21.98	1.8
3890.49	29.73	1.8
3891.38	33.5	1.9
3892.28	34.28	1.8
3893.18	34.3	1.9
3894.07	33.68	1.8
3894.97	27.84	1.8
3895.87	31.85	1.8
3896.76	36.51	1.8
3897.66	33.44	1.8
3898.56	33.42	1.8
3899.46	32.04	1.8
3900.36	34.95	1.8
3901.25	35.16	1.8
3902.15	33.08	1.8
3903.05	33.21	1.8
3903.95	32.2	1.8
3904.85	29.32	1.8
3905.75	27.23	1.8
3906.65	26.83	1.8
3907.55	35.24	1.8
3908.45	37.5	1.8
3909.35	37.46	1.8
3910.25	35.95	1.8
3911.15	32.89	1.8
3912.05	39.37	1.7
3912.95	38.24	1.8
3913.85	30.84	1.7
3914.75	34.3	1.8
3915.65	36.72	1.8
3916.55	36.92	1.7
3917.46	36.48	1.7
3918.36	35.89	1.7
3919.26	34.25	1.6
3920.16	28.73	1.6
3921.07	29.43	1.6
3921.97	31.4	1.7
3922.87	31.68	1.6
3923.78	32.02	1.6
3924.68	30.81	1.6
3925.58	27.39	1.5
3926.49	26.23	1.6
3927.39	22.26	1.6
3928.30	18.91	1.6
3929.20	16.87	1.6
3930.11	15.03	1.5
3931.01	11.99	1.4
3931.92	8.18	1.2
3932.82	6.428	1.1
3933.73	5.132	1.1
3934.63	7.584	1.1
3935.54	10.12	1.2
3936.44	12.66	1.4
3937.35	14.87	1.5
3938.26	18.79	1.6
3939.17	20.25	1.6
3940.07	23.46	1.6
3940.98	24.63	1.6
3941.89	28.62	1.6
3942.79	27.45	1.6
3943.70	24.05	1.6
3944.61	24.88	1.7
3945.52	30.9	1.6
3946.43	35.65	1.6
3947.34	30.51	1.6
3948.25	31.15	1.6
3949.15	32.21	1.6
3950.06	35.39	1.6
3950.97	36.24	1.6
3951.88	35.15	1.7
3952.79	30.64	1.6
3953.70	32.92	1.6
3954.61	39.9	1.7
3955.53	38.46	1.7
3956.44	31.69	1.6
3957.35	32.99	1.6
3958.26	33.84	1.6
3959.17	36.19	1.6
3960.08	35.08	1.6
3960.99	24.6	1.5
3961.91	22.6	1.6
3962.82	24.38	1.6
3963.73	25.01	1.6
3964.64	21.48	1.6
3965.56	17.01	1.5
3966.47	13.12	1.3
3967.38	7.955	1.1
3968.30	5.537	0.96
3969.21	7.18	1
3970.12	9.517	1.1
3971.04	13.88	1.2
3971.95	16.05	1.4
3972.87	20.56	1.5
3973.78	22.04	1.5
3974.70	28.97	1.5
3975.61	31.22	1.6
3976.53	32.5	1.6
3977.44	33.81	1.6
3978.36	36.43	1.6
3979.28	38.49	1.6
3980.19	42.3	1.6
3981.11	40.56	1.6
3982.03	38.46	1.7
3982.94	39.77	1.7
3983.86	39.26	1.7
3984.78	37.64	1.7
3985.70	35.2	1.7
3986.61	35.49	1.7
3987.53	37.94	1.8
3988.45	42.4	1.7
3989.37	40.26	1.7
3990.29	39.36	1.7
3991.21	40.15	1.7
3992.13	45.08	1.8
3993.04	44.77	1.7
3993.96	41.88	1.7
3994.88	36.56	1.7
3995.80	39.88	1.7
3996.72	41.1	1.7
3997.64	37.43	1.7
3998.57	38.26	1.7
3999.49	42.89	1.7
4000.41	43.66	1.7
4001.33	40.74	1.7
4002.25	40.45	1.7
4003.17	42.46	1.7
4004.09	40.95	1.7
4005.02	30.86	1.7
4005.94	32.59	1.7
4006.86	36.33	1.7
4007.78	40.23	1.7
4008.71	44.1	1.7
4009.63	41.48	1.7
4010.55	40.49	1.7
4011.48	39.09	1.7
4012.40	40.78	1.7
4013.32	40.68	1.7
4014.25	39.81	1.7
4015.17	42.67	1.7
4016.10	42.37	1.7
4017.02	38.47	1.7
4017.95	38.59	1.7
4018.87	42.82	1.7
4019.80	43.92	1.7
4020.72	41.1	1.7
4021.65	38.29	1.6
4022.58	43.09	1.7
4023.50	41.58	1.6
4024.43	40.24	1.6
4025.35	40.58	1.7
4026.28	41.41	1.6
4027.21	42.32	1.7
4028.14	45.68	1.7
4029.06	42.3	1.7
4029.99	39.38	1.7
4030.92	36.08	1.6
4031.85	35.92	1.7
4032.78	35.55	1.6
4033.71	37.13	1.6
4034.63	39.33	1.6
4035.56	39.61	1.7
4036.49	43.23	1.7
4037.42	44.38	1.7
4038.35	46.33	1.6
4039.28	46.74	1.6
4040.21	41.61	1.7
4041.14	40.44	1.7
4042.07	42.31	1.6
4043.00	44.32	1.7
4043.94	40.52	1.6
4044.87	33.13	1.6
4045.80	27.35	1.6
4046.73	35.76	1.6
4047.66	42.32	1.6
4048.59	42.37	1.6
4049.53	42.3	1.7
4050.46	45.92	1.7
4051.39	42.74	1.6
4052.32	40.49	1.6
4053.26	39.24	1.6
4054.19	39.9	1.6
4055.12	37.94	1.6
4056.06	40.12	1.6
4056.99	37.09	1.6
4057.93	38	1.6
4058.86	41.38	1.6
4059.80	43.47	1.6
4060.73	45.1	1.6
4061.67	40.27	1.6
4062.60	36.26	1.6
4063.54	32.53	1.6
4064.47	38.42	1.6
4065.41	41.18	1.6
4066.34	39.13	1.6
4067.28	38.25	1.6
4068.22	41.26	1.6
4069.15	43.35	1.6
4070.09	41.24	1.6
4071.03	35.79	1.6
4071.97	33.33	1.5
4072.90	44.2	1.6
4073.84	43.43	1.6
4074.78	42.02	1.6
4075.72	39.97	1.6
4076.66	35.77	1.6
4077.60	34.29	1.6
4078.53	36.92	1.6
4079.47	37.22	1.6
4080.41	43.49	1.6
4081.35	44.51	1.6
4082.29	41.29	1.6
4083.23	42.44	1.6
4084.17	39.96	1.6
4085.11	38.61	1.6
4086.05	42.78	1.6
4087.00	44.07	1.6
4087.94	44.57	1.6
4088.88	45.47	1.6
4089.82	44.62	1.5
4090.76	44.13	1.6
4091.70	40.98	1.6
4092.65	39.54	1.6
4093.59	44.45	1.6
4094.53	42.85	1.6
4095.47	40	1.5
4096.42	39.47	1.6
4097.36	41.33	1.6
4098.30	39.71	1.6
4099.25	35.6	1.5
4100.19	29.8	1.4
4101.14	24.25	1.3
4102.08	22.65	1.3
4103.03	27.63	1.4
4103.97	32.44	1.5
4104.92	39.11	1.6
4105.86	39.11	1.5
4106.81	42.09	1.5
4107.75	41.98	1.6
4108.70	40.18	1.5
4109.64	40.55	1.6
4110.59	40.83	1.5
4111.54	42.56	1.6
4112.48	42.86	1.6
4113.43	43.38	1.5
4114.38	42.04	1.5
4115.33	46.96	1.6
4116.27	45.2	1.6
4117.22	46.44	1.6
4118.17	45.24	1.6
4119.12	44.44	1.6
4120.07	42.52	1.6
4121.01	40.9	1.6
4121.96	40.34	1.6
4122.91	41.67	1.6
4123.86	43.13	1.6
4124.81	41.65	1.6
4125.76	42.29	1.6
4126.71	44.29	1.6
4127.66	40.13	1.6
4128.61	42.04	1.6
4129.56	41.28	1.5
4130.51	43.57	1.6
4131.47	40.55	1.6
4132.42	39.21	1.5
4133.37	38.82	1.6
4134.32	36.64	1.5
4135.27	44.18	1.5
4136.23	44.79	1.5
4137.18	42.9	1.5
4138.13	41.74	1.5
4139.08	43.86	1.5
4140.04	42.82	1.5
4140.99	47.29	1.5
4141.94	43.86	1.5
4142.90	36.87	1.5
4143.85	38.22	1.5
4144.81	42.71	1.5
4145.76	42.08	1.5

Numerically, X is 1.50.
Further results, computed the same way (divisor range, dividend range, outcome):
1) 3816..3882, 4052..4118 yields 1.48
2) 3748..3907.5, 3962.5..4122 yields 1.36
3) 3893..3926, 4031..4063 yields 1.30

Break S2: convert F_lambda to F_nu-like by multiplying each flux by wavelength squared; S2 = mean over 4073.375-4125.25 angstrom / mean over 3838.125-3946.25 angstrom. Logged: 1.51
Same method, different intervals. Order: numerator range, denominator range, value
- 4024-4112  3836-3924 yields 1.36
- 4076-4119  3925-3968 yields 1.79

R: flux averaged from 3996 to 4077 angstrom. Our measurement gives 40.2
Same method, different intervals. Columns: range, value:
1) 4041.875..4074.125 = 39.7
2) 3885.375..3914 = 31.8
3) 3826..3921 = 31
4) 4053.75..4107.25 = 39.2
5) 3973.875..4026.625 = 39.3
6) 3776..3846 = 30.9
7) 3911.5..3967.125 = 26.7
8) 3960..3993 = 29.1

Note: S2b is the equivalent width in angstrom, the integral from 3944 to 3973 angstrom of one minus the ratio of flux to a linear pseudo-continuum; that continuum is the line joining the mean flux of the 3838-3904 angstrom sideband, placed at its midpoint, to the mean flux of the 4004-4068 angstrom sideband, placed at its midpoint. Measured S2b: 8.1 angstrom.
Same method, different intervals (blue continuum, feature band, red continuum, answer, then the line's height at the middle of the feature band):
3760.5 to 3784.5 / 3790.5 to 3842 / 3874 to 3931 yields 6.1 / 33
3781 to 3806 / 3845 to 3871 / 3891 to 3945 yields -3.4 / 30.4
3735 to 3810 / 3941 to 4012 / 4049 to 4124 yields 8.4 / 37.1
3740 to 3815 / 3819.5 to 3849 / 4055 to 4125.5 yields 6.2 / 33.5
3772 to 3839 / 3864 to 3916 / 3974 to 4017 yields 3.5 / 34.7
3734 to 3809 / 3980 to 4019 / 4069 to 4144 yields -2.3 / 37.6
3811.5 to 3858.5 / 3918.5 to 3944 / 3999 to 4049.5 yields 10.0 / 34.9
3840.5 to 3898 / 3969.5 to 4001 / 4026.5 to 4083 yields 1.6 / 37.2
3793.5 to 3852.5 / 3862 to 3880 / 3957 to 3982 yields -3.1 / 28.4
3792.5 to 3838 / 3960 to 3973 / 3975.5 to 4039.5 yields 7.1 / 37.7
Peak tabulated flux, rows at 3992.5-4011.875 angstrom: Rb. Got 44.77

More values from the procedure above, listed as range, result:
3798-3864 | 40.89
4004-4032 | 45.68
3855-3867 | 39.36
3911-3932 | 39.37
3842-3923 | 40.36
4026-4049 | 46.74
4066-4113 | 45.47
